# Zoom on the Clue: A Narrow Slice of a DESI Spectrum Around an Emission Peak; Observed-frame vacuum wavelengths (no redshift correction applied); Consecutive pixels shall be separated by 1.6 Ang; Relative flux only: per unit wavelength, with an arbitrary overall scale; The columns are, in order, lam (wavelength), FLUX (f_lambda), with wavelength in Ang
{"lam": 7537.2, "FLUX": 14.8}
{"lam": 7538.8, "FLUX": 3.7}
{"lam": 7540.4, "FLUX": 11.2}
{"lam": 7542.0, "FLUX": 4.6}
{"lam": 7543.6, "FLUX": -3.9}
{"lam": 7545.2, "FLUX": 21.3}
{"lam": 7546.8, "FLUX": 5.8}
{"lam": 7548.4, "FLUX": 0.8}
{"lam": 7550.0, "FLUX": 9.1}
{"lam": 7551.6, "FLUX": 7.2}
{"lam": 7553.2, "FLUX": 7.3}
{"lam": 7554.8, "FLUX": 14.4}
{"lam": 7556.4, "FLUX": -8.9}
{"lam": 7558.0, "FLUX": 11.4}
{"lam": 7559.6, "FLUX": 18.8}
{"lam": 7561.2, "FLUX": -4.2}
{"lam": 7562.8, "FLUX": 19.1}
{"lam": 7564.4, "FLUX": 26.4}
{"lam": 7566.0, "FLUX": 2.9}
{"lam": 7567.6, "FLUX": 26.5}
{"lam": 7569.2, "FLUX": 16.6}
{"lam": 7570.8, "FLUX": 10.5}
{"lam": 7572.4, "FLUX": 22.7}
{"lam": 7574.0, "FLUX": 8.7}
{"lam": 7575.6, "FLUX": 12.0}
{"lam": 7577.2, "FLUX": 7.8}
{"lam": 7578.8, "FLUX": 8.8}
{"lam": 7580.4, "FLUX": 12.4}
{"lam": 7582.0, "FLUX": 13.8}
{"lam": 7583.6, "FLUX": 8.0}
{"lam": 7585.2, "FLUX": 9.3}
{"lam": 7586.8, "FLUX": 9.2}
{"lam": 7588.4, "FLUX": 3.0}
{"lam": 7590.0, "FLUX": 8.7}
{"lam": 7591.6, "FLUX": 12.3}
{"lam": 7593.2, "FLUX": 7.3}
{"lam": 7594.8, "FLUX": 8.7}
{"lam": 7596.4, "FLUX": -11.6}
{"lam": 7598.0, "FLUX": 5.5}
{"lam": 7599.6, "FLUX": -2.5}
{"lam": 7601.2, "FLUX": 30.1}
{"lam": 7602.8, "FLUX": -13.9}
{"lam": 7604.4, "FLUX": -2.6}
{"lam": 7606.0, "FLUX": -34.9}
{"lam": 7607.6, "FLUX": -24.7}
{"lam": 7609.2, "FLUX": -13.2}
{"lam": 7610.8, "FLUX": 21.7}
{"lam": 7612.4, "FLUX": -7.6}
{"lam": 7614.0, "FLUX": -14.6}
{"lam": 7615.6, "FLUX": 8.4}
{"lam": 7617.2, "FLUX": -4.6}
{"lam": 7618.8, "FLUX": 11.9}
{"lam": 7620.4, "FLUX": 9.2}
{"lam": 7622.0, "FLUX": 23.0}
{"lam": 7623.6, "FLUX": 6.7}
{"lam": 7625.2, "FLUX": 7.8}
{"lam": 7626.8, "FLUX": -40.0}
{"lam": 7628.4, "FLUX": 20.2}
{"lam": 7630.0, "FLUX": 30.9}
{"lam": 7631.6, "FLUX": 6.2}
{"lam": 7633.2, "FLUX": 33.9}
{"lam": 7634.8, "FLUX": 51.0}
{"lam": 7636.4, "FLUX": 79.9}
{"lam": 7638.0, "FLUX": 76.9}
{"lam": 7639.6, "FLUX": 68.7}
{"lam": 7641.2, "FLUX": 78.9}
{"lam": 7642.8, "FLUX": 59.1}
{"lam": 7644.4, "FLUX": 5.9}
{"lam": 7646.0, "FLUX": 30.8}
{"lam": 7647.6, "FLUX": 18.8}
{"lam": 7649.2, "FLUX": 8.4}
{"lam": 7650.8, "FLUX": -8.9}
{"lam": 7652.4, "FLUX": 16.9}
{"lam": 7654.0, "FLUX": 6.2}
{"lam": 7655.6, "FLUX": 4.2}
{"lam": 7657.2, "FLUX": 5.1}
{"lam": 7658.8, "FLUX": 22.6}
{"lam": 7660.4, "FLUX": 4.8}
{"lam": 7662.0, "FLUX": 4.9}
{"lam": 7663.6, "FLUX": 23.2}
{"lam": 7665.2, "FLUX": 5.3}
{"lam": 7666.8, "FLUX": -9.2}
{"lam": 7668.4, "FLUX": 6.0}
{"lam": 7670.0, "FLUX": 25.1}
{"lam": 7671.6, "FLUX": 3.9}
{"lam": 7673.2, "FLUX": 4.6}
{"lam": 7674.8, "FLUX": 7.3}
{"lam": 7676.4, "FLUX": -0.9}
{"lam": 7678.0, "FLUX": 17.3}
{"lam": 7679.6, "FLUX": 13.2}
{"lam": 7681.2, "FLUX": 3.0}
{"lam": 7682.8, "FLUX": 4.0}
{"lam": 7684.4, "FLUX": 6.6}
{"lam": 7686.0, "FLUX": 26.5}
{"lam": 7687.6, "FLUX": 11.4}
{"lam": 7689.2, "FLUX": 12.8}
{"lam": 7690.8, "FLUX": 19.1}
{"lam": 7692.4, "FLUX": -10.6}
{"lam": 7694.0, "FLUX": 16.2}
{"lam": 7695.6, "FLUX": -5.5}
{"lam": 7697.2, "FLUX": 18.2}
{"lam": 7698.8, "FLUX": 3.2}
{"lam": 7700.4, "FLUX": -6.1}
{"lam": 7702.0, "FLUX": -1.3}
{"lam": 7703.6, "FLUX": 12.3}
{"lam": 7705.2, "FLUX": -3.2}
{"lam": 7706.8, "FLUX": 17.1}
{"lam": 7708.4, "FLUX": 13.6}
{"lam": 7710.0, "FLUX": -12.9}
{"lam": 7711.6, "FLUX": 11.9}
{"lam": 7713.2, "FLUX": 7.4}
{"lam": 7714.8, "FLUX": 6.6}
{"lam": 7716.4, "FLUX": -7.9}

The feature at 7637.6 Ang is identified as [O III] 5007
